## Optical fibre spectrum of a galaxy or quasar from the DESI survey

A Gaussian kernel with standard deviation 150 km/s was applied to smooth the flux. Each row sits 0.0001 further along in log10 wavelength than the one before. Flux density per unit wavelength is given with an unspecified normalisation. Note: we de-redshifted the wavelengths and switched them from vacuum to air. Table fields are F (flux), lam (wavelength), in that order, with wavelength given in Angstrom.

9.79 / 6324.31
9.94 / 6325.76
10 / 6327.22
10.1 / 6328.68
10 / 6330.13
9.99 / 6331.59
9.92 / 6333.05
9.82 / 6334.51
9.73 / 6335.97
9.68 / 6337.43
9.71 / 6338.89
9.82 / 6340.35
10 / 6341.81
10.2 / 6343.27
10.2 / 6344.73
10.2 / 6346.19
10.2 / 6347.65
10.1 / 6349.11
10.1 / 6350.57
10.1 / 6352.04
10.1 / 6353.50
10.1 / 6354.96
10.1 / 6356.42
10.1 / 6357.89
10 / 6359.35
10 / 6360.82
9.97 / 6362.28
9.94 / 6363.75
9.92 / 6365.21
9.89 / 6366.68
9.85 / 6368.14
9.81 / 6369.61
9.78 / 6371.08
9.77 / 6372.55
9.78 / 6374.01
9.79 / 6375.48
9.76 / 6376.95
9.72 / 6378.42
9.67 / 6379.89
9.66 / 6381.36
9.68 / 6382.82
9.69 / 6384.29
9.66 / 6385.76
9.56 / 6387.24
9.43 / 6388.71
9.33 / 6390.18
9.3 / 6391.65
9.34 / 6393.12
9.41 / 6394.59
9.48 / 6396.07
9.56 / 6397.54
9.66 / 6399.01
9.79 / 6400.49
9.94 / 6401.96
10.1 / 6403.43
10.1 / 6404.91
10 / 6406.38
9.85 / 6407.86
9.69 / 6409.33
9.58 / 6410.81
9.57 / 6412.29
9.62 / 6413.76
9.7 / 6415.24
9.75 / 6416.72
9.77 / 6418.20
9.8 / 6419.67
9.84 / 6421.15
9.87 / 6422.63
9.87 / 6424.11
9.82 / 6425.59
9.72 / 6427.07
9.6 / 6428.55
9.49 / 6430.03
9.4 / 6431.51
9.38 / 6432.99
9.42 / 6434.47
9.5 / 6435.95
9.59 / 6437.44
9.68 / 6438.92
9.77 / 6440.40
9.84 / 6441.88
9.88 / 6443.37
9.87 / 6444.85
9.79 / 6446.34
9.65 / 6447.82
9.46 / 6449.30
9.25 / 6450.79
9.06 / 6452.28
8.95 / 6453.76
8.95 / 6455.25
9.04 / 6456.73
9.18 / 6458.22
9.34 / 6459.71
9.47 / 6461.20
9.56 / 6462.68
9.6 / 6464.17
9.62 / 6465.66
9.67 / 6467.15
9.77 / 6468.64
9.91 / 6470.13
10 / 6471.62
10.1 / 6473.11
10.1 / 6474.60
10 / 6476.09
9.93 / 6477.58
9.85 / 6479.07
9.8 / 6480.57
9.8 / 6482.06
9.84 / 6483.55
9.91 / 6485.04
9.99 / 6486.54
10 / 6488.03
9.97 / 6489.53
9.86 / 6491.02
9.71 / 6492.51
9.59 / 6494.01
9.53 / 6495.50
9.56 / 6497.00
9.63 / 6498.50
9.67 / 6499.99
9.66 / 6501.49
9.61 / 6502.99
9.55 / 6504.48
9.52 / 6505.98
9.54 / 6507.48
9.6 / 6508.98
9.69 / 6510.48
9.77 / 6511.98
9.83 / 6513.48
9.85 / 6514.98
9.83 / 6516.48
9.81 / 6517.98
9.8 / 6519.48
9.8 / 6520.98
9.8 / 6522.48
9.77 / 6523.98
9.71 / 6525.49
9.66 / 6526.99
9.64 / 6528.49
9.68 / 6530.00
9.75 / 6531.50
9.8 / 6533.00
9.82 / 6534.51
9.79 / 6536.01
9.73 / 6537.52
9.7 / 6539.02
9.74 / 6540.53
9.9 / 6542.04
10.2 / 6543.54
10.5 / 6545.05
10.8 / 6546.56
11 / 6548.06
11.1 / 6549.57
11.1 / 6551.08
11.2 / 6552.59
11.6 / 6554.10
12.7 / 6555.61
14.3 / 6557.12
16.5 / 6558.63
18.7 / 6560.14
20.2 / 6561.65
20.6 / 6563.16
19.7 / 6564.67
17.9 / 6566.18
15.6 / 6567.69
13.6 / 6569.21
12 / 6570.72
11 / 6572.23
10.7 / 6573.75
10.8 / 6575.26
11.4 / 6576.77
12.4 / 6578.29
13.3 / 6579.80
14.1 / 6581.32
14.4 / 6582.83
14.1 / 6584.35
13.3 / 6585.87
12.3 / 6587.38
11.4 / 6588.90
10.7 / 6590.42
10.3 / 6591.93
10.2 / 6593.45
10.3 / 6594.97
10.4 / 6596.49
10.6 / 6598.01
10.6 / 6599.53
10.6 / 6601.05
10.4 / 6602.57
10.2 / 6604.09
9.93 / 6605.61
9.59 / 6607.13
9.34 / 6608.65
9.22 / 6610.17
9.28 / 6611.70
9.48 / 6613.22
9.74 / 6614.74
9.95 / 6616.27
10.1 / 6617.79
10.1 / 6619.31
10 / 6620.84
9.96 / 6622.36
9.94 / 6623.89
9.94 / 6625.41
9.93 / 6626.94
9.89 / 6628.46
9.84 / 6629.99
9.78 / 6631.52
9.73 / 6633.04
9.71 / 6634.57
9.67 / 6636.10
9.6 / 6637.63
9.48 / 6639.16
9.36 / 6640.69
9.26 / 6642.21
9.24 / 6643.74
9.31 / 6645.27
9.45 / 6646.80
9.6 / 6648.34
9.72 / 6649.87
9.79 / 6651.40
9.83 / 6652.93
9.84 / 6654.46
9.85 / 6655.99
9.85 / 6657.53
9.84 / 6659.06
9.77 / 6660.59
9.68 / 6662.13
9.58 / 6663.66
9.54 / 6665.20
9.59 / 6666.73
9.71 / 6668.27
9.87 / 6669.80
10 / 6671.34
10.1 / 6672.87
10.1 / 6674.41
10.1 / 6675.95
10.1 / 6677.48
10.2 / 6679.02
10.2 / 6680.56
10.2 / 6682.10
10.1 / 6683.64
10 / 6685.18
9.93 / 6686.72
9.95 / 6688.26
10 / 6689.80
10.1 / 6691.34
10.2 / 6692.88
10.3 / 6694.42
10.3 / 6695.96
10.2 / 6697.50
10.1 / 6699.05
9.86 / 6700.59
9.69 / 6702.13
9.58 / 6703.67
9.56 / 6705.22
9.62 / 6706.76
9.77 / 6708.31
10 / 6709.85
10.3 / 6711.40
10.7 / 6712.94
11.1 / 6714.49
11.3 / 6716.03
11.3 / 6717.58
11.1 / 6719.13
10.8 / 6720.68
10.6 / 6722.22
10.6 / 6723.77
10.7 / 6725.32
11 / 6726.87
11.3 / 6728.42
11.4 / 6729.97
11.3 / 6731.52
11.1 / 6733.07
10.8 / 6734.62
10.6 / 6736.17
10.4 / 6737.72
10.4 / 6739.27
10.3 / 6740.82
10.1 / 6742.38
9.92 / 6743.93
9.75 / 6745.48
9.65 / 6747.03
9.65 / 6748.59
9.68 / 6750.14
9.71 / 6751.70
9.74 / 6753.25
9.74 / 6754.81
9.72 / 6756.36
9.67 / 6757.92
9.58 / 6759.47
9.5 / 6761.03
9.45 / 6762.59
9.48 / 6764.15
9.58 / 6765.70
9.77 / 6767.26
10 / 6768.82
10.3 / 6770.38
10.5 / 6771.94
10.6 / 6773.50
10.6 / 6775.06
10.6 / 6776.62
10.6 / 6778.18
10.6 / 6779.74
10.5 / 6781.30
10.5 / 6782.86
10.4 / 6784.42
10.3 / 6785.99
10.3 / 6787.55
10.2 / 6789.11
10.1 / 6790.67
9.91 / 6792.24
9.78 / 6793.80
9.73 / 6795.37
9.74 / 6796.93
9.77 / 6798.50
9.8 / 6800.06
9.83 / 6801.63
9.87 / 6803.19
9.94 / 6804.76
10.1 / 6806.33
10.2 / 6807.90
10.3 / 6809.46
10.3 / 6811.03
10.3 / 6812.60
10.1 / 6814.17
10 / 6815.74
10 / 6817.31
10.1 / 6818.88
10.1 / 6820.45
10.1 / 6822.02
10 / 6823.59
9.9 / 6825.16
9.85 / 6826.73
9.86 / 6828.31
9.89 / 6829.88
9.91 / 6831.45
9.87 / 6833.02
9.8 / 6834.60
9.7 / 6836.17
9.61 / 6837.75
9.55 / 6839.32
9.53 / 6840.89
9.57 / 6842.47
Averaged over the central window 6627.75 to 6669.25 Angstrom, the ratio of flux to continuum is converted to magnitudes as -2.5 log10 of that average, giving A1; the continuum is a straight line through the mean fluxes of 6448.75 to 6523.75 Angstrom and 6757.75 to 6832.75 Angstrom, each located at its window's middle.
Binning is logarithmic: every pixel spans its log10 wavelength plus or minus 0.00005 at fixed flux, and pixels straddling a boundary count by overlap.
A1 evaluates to 0.02 mag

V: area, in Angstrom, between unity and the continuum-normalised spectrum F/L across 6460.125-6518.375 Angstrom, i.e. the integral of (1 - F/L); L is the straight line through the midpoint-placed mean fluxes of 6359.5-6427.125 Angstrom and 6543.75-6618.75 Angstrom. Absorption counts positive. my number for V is 6.5 Angstrom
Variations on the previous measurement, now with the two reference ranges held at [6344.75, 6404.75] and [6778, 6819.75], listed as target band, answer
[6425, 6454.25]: 0.9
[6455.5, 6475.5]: 0.5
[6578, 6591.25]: -3.9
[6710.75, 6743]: -2.4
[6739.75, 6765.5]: 0.9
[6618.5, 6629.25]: 0.0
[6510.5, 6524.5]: 0.2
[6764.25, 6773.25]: 0.1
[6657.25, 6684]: 0.3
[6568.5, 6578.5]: -1.7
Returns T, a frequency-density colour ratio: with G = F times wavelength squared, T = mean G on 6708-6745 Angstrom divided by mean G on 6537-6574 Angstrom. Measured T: 0.8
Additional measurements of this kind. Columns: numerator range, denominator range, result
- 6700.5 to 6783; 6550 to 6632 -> 0.90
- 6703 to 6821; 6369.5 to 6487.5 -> 1.17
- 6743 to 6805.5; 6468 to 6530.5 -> 1.11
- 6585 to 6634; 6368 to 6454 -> 1.13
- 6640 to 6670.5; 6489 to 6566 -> 0.91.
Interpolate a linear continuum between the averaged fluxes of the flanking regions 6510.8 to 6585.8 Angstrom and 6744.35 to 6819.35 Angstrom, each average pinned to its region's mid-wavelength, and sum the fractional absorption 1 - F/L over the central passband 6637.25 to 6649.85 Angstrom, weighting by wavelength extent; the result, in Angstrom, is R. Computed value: 2.0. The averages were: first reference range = 12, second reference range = 10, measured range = 9.42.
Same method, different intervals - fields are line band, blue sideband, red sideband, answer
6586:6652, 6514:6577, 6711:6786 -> 7.85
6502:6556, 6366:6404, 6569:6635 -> 1.75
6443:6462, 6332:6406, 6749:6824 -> 0.97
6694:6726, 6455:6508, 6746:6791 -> -1.25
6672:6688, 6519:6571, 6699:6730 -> 1.08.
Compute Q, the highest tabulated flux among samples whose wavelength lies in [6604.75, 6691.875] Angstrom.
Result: 10.2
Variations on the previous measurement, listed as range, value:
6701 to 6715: 11.1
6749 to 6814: 10.6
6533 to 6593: 20.6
